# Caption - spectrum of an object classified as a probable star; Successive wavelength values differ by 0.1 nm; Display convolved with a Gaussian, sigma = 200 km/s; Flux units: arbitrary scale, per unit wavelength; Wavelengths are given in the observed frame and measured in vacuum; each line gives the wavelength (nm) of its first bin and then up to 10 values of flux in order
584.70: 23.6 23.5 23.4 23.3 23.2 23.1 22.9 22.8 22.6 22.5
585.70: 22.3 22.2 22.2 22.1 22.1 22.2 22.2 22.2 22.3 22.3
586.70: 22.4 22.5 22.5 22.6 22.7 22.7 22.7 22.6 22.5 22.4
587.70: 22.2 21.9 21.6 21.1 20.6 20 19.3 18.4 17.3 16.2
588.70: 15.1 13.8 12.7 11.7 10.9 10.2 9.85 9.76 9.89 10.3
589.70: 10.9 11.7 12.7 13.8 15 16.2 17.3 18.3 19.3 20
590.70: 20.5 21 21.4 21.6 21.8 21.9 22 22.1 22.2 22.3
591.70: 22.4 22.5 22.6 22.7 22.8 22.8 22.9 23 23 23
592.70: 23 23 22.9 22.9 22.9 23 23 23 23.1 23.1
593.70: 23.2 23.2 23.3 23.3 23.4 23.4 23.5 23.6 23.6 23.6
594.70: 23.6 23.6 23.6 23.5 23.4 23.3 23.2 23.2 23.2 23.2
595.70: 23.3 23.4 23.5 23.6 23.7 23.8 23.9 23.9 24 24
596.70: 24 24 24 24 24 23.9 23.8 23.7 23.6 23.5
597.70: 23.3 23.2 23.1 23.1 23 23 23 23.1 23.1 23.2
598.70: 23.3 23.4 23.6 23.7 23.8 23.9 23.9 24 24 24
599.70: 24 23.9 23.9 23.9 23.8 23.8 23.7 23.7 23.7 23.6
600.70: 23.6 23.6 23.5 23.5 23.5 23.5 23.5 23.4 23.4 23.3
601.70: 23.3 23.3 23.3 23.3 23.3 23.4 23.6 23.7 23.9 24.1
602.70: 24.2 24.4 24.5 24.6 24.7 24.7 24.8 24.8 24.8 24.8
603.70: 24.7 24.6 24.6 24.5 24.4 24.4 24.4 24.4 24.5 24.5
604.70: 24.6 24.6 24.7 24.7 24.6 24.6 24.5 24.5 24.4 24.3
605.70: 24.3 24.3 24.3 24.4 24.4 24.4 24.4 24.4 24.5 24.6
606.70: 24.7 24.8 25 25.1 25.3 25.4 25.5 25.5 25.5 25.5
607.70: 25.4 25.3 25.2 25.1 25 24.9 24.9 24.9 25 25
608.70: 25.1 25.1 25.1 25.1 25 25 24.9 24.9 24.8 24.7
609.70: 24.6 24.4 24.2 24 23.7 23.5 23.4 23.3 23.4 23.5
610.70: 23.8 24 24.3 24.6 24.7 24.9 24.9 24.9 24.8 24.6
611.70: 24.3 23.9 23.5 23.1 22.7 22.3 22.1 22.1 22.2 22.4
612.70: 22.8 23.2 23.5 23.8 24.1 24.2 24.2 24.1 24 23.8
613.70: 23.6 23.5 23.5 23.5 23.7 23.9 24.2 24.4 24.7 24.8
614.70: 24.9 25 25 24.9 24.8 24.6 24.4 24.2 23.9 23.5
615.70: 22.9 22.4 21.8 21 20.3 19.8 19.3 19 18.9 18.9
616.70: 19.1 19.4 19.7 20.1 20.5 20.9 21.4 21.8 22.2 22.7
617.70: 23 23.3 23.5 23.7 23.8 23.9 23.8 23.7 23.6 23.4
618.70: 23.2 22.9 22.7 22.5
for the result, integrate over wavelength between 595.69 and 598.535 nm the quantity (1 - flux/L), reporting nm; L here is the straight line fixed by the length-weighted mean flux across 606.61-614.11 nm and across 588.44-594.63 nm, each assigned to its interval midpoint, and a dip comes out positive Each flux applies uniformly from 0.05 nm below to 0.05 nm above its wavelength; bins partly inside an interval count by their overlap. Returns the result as -0.36 nm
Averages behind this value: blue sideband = 19.5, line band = 23.6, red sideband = 24.3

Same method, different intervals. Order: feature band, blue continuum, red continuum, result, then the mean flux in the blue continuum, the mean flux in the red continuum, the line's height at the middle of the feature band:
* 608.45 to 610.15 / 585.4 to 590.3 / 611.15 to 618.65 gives -0.21 nm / 18.5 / 23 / 22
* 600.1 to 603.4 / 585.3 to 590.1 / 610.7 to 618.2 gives -0.44 nm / 18.7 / 23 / 21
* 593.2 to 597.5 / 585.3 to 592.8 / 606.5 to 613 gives -0.50 nm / 19.7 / 24.4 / 21.1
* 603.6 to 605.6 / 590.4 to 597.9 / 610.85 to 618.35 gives -0.13 nm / 23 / 23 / 23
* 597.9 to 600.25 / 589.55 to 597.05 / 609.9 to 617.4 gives -0.14 nm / 21.9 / 23.1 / 22.2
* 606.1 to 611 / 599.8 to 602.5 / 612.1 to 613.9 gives -0.27 nm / 23.6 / 23.3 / 23.4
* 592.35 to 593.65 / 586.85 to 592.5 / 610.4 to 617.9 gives -0.25 nm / 18.7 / 23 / 19.3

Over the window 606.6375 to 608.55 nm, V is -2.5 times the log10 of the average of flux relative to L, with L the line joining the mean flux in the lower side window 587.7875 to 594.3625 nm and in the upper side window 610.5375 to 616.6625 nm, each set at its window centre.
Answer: -0.13 mag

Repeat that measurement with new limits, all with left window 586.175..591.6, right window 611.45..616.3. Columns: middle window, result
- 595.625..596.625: -0.19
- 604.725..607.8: -0.13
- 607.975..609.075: -0.12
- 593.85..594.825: -0.20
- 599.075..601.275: -0.15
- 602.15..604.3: -0.14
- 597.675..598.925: -0.14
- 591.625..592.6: -0.19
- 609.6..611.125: -0.06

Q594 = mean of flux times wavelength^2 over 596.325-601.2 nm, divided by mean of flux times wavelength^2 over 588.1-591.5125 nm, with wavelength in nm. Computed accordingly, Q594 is 1.49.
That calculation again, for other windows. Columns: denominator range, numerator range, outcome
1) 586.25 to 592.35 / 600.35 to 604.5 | 1.32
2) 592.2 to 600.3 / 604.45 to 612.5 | 1.09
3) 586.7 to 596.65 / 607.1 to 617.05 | 1.22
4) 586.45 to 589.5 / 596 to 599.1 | 1.31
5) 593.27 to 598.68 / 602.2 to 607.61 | 1.08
